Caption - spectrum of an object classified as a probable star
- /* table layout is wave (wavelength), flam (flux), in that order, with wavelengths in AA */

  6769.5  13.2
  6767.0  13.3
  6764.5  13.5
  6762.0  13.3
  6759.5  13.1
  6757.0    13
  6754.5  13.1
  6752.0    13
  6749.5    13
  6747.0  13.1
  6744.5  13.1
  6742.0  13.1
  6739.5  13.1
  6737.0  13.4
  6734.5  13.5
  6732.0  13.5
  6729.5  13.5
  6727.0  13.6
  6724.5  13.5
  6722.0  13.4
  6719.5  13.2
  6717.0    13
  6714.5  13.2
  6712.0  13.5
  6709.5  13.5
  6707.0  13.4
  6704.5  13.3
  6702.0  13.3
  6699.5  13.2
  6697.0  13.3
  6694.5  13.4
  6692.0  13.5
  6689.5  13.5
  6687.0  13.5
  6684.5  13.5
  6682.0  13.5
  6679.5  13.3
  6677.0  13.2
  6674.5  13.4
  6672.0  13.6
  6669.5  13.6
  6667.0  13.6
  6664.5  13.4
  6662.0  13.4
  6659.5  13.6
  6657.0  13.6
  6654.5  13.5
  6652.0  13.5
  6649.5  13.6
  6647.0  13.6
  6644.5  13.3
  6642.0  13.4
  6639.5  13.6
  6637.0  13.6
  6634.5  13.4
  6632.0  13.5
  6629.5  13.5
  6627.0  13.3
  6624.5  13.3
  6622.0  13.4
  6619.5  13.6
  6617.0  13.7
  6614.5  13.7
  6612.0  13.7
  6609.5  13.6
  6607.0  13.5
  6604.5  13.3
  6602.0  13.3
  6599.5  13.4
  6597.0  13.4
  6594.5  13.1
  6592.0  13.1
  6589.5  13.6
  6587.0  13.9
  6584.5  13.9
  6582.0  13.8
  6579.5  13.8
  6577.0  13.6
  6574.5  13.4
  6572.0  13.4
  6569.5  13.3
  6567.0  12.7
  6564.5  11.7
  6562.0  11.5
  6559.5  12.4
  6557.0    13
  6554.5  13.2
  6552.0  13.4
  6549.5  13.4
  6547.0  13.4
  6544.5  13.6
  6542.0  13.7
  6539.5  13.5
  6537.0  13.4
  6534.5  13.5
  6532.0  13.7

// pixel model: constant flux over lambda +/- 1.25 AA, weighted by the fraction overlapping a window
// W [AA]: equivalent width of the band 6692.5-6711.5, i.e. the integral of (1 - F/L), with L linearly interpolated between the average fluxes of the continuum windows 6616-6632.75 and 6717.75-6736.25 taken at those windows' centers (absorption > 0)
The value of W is 0.1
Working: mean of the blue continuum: 13.5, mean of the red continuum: 13.4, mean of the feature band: 13.4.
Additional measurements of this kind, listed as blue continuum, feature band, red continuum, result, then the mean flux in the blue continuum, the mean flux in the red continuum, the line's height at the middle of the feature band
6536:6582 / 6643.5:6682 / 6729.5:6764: -0.90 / 13.2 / 13.2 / 13.2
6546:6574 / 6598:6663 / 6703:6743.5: -2.09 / 12.9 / 13.4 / 13.1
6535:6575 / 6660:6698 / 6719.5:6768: -0.73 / 13.1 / 13.3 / 13.2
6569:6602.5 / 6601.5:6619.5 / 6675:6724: -0.11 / 13.5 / 13.4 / 13.5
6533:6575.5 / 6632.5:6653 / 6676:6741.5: -0.38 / 13.1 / 13.4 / 13.3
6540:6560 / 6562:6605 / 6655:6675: 0.28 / 13.3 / 13.5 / 13.4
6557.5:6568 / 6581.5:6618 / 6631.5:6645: -2.12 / 12.1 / 13.5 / 12.8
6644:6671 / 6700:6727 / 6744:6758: -0.20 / 13.5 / 13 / 13.2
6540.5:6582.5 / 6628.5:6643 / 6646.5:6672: -0.07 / 13.1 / 13.5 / 13.4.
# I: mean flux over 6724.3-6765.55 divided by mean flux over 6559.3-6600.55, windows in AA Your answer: 1.0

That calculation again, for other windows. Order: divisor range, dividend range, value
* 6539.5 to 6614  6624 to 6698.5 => 1.01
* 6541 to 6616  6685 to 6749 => 1.00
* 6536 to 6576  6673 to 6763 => 1.02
